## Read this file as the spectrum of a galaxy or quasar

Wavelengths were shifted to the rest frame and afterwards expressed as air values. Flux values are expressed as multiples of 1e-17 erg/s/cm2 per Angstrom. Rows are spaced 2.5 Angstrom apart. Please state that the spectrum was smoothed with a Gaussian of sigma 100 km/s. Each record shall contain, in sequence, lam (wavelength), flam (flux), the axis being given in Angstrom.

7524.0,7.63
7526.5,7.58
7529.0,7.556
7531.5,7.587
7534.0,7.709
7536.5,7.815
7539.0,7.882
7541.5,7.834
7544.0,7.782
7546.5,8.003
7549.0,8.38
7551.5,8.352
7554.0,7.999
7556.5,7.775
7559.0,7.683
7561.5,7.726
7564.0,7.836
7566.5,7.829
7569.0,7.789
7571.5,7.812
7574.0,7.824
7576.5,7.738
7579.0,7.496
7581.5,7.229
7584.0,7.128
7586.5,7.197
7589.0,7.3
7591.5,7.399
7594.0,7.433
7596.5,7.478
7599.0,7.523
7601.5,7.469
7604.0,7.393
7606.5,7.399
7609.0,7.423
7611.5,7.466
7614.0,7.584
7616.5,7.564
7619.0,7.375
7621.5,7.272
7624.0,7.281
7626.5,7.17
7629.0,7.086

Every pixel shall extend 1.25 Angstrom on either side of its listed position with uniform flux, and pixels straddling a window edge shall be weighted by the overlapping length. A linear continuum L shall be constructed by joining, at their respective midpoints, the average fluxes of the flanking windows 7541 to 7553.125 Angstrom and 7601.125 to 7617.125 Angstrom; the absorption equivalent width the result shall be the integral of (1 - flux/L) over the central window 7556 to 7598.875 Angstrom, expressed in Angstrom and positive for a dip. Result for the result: 1.2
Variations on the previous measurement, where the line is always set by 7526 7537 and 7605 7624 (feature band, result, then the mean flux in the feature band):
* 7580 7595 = 0.4 Angstrom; 7.28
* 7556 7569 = -0.4 Angstrom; 7.77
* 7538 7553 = -0.9 Angstrom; 8.04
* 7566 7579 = -0.4 Angstrom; 7.77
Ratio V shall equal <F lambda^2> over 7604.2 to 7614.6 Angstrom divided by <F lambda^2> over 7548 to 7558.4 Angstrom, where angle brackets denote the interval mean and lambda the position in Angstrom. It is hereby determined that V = 0.93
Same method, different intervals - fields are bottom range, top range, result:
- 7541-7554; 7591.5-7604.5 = 0.94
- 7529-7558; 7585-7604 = 0.95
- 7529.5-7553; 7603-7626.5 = 0.95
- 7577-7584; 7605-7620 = 1.02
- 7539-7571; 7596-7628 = 0.95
